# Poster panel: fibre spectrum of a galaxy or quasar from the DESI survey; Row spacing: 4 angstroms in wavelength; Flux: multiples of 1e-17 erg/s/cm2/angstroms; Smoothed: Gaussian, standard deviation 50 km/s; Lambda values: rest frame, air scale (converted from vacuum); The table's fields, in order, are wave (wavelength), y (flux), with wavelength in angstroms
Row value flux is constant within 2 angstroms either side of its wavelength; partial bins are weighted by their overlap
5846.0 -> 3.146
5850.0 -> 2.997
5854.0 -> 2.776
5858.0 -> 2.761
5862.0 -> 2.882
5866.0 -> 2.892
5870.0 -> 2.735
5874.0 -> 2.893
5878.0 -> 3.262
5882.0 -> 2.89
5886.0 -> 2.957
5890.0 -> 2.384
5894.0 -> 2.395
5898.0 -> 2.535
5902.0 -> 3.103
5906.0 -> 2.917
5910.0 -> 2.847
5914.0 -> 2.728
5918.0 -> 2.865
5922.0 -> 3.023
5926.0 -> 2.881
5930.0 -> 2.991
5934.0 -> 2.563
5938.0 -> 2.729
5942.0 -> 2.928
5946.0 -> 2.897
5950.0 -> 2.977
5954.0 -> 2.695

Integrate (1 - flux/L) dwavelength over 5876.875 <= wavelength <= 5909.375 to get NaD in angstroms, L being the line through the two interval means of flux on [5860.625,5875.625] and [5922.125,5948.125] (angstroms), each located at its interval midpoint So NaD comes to 0.6 angstroms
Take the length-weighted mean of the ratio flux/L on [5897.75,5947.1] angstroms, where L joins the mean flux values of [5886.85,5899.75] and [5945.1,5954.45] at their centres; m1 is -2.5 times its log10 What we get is -0.07 mag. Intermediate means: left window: 2.48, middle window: 2.86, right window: 2.88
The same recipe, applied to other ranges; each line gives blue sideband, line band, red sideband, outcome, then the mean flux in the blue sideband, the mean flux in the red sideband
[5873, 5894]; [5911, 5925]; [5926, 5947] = -0.02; 2.83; 2.82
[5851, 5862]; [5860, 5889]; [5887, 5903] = -0.08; 2.81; 2.6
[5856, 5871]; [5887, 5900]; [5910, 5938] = 0.14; 2.82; 2.83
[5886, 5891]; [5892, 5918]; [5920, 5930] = 0.00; 2.61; 2.96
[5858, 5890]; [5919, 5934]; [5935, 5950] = -0.02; 2.89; 2.85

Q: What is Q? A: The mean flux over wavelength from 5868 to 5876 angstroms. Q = 2.81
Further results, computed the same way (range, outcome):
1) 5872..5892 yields 2.88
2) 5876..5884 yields 3.08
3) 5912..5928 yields 2.87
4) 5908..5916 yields 2.79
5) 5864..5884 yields 2.93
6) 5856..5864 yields 2.82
